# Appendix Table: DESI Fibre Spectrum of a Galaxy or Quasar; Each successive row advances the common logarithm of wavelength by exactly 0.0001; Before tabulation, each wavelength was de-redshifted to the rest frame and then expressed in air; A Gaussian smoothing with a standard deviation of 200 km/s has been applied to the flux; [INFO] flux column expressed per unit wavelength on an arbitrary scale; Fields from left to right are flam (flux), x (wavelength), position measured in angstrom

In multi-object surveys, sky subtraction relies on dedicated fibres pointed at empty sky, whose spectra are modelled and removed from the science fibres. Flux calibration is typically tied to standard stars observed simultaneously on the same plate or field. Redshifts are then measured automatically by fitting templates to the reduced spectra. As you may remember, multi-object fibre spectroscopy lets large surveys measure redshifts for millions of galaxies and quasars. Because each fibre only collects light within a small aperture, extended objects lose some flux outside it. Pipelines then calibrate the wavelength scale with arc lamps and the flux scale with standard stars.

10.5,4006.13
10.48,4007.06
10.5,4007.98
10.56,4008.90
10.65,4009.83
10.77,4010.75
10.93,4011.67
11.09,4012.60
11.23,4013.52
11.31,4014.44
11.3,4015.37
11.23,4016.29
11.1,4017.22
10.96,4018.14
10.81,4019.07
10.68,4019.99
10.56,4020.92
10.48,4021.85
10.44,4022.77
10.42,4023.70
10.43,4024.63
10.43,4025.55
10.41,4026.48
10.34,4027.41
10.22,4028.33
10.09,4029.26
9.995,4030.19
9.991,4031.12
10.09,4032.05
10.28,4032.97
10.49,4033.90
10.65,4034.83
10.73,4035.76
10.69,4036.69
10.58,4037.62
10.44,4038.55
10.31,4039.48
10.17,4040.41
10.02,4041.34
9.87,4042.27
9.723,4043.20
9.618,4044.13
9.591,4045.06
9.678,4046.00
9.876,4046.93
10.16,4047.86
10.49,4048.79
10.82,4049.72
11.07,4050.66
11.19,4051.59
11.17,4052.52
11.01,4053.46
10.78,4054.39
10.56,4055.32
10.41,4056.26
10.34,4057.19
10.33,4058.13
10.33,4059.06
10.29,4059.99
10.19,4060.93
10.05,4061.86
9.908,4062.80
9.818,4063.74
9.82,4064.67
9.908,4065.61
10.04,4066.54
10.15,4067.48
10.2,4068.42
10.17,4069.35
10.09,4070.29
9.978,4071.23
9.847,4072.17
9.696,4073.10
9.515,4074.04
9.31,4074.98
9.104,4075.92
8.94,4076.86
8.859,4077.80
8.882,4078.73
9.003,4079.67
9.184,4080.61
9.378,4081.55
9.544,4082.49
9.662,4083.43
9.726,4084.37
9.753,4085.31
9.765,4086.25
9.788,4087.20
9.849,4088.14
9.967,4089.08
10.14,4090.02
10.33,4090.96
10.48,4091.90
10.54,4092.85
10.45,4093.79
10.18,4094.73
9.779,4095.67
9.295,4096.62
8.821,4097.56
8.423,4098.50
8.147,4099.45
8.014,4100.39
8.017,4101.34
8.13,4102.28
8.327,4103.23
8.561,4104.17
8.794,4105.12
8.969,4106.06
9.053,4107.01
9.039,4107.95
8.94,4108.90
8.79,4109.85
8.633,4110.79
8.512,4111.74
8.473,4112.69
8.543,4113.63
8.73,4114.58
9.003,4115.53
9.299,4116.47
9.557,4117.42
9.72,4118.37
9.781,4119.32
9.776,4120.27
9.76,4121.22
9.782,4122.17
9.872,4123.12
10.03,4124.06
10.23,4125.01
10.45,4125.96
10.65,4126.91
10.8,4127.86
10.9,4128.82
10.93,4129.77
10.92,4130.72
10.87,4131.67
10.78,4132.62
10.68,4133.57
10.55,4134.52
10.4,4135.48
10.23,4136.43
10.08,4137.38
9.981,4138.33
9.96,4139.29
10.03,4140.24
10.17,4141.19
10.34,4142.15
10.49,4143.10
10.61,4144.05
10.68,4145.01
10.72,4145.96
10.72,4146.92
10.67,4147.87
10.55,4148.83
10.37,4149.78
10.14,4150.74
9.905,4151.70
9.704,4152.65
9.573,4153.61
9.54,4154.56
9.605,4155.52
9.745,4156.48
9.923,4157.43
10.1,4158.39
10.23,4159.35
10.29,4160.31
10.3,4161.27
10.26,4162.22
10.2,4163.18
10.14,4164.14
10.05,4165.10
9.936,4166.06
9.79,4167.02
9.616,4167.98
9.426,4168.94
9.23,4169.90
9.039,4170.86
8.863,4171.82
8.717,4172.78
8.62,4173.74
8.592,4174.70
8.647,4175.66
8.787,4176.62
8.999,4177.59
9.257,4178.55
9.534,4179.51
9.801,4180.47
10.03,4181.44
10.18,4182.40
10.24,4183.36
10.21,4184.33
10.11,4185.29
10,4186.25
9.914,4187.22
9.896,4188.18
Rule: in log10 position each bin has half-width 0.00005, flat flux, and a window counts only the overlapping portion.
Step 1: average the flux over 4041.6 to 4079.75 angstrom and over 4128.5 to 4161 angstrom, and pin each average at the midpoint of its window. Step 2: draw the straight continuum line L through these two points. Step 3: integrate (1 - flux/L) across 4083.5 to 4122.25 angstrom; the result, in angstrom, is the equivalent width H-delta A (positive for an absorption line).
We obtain 3.5 angstrom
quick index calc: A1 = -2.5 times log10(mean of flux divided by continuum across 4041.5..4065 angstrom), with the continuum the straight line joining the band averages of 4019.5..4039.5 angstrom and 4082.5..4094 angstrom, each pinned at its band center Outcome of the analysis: -0.005 mag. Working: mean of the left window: 10.4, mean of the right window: 10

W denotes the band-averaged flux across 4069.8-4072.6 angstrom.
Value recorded 9.95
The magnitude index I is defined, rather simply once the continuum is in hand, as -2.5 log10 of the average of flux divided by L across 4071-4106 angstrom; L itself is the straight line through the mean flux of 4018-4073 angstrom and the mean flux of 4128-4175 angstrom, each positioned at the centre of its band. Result 0.10 mag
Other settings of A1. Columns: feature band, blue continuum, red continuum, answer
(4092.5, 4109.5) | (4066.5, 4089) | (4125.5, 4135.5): 0.13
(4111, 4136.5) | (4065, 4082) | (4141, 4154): 0.02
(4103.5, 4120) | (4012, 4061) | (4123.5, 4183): 0.14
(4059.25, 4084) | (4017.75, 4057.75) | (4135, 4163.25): 0.07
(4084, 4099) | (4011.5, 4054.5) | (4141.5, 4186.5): 0.04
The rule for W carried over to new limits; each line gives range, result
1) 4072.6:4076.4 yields 9.41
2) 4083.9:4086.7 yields 9.75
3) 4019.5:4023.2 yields 10.6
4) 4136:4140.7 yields 10.1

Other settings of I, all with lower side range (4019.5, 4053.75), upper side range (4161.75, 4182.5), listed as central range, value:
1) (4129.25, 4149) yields -0.09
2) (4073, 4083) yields 0.10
